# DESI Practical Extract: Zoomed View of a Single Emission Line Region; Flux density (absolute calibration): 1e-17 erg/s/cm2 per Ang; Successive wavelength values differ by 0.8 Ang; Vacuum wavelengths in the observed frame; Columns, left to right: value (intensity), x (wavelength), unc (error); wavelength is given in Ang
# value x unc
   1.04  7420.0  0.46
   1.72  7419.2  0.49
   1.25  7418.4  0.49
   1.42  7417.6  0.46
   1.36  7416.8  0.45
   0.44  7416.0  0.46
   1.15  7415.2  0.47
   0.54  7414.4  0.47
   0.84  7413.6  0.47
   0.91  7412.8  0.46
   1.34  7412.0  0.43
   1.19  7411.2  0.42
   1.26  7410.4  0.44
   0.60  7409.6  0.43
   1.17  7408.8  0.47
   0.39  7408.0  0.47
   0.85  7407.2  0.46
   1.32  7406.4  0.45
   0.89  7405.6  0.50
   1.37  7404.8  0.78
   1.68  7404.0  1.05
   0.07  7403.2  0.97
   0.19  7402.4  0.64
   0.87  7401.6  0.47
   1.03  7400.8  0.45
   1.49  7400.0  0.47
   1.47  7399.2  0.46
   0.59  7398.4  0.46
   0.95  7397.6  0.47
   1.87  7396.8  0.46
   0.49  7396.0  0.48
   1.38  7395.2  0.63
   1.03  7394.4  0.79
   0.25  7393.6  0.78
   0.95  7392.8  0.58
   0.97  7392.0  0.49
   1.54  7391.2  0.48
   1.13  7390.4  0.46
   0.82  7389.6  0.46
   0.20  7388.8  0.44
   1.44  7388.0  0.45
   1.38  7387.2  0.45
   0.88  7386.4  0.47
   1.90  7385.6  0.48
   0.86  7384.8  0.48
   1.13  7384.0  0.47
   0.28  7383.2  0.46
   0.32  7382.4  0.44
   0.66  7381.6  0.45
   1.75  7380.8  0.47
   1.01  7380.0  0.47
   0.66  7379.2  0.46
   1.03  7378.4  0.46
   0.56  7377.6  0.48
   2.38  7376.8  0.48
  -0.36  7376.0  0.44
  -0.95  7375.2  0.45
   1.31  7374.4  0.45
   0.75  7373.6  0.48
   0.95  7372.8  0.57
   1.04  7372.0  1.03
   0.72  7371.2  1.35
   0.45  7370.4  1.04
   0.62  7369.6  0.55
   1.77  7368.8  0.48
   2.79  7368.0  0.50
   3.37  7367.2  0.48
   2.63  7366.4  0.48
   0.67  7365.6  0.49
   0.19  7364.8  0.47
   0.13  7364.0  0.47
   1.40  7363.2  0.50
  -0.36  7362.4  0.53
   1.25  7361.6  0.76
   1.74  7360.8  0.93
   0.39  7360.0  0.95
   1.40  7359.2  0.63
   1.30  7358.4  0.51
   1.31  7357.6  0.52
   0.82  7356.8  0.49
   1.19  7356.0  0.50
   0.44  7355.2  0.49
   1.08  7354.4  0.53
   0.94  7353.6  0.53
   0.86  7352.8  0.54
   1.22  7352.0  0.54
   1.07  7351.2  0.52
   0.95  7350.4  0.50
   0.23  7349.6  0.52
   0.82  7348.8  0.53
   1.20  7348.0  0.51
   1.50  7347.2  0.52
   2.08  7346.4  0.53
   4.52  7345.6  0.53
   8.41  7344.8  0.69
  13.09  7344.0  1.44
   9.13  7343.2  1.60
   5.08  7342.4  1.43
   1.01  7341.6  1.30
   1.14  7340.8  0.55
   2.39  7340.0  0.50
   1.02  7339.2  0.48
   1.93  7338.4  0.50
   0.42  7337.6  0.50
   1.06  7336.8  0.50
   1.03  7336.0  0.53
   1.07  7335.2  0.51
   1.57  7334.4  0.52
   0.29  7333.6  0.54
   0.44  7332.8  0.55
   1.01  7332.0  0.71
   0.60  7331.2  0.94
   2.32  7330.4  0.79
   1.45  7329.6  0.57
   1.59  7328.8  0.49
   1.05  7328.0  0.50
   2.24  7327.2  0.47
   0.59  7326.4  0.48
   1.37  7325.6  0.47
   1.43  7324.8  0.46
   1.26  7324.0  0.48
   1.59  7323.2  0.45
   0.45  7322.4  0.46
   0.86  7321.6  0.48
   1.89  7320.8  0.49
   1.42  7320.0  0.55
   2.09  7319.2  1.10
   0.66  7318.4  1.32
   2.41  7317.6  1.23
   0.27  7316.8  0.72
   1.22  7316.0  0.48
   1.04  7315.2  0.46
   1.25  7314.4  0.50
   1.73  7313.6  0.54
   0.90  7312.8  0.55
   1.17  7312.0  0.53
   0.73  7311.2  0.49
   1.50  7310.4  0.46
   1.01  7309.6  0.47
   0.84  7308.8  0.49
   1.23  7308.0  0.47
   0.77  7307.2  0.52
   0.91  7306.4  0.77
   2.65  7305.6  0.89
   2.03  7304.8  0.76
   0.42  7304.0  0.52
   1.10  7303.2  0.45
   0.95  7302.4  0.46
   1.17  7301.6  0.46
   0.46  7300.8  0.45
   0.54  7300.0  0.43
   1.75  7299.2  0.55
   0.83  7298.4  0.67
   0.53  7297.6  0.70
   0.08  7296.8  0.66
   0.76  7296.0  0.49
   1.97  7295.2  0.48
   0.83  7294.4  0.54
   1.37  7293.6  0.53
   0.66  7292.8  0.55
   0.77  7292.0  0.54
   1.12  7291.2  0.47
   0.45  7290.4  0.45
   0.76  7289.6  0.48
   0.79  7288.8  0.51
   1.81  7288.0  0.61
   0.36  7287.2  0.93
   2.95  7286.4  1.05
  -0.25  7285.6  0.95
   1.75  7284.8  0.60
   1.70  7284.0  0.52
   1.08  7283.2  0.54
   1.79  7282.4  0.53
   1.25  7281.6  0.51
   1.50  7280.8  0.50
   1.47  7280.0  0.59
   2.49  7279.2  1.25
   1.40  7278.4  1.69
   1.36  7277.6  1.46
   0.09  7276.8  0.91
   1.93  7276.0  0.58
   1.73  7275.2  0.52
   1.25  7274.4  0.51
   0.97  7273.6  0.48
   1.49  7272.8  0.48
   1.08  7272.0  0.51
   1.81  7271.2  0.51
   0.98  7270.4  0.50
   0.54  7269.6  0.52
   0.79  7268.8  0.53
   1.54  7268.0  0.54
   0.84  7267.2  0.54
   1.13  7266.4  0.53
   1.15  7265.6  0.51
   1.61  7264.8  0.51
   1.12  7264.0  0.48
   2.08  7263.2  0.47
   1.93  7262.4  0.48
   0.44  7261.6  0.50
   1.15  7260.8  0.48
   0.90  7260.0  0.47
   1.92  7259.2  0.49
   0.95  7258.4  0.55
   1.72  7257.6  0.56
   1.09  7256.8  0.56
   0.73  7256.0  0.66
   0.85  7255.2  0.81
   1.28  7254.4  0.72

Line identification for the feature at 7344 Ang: H-alpha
